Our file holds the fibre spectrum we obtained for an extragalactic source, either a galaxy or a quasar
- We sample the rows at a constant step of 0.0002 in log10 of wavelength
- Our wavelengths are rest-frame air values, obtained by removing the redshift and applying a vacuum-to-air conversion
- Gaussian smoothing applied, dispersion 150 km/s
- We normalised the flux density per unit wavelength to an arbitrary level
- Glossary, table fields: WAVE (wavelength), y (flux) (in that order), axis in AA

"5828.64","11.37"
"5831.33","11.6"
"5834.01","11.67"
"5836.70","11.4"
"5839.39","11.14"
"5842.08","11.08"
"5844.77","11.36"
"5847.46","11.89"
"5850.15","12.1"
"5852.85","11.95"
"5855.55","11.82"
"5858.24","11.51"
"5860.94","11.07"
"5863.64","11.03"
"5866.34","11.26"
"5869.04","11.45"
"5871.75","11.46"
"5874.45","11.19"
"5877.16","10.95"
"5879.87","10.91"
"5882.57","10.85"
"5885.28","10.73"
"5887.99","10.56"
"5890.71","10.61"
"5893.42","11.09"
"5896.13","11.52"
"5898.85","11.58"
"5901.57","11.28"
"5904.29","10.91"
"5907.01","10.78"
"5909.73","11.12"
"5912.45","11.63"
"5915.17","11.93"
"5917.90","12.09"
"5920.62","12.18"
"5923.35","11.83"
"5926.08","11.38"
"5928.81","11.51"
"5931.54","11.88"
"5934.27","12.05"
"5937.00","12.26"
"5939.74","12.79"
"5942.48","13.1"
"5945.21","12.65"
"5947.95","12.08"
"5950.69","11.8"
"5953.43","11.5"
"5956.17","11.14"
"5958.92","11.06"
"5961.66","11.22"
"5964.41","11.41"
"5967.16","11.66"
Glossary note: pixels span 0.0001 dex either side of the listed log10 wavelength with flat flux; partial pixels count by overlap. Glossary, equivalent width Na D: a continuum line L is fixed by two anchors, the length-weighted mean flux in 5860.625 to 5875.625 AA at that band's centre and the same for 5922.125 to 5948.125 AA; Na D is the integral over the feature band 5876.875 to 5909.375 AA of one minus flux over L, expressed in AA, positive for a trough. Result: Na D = 1.7 AA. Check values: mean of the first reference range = 11.3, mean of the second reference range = 12.2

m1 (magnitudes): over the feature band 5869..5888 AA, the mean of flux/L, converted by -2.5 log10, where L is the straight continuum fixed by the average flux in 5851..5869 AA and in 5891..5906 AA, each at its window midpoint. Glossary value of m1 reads 0.03 mag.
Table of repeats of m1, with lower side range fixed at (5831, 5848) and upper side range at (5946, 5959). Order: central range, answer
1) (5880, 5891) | 0.08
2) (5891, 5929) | 0.01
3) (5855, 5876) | 0.01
